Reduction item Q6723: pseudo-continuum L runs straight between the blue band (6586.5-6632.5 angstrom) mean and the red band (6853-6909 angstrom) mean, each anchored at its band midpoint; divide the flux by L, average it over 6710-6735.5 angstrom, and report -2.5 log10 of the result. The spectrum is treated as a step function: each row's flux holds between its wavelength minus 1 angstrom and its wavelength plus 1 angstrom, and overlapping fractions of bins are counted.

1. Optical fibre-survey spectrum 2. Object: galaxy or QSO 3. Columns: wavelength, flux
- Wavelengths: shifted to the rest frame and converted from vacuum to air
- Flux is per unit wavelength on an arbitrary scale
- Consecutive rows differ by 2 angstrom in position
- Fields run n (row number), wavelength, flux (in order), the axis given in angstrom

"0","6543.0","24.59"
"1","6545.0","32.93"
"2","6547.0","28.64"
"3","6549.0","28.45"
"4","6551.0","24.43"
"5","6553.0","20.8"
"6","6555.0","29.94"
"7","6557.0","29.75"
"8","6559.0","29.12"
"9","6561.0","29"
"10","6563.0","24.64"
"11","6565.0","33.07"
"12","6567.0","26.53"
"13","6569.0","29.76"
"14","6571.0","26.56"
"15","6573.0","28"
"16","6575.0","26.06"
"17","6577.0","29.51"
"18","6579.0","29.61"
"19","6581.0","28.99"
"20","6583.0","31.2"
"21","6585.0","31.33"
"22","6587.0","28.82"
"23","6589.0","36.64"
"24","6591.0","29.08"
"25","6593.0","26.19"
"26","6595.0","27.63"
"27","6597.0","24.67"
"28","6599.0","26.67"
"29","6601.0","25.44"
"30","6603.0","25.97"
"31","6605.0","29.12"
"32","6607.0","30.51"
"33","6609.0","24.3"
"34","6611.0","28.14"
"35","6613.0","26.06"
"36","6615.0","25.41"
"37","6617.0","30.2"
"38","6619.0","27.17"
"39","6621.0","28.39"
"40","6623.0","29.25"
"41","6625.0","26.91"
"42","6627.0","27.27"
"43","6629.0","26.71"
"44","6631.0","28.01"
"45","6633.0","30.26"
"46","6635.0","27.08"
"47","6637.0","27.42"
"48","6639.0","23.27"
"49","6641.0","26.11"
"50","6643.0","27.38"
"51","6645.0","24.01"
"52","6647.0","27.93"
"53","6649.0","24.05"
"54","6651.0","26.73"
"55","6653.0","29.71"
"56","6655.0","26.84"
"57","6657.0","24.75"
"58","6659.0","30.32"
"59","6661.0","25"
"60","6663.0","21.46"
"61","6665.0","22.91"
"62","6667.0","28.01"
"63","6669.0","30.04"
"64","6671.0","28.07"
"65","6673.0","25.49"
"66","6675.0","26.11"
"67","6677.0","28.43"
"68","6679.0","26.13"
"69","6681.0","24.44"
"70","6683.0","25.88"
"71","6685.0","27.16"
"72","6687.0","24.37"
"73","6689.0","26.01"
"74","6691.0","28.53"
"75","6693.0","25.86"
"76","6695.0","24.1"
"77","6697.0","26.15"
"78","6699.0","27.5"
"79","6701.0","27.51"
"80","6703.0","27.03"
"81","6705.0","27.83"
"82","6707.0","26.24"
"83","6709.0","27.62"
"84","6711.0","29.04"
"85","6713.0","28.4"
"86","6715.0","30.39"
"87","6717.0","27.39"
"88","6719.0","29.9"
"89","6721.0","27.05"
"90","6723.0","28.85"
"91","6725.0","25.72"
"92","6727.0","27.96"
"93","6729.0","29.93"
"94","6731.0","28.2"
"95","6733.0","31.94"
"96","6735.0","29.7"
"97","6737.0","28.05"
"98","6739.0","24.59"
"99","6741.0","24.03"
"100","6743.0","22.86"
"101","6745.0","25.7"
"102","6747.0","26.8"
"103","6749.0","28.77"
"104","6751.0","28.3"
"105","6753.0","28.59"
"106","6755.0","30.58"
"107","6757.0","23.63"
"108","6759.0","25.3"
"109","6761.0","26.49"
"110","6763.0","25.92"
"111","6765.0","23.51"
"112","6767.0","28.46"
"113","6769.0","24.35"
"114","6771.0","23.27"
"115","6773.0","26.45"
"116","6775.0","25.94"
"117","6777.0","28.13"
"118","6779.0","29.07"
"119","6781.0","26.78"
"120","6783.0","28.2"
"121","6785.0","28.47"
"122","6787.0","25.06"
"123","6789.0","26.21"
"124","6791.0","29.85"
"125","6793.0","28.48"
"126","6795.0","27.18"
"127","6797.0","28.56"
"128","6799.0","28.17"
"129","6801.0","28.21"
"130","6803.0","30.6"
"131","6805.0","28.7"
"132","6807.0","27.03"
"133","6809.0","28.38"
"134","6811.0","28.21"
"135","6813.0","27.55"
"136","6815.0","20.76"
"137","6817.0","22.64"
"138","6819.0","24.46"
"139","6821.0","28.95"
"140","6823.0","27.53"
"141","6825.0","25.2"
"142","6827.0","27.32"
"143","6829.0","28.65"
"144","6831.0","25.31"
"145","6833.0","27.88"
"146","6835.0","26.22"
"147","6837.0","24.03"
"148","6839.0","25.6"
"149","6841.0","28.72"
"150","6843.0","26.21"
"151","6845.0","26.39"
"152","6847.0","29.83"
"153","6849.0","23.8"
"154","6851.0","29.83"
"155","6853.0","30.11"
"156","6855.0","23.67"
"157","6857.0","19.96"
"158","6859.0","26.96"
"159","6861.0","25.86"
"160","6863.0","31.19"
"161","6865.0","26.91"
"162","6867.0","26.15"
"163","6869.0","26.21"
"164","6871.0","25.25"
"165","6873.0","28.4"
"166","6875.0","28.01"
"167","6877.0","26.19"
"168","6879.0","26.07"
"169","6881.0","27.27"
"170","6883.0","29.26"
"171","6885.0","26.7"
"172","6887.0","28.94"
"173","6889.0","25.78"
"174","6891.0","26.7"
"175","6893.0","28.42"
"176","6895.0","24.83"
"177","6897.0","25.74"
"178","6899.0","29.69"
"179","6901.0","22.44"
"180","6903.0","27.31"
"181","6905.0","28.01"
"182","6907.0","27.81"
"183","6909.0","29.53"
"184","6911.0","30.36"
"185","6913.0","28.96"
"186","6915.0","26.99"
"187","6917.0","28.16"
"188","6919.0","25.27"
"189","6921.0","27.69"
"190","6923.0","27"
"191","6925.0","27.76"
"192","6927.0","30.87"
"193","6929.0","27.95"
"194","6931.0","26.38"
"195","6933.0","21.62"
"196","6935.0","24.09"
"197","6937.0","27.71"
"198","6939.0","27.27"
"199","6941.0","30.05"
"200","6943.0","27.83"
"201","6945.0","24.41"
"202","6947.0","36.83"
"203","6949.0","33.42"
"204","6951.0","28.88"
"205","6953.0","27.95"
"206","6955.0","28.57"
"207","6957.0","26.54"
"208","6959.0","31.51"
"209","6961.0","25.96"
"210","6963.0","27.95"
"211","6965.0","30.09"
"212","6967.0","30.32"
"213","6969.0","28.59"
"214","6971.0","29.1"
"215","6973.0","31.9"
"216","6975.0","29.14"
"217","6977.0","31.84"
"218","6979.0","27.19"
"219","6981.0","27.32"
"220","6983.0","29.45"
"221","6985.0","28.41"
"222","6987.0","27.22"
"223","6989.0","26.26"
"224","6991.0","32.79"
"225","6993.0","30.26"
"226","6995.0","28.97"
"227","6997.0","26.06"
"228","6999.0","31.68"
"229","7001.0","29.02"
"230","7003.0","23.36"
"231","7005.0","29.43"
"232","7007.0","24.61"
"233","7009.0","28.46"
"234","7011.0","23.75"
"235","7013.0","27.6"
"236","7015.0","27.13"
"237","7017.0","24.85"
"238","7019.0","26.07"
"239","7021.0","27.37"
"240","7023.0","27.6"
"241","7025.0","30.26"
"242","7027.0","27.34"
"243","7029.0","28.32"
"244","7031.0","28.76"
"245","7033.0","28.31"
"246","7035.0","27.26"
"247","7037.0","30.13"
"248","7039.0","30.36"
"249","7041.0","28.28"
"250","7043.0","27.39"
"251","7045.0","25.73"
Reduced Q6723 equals -0.06 mag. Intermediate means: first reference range 27.8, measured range 28.8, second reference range 26.8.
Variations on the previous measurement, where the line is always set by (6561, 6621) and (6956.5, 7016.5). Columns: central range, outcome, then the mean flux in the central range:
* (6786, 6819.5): 0.05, 27.1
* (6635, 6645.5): 0.10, 25.9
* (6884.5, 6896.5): 0.06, 26.9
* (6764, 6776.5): 0.11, 25.4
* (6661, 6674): 0.09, 25.9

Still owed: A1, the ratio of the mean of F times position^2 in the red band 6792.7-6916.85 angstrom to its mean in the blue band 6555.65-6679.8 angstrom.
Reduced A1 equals 1.05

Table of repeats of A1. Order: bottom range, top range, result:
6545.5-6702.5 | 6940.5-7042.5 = 1.16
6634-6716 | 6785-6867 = 1.06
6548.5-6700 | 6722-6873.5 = 1.04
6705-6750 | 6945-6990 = 1.13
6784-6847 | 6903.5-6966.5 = 1.08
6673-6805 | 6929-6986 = 1.12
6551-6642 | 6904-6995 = 1.14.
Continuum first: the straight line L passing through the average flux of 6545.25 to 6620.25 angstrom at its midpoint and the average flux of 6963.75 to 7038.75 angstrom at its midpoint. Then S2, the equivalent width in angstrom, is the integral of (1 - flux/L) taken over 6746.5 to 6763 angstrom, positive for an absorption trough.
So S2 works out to 0.55 angstrom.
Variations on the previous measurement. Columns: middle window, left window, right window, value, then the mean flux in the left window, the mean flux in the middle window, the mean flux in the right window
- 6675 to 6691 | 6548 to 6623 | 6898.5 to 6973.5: 1.07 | 28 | 26.2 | 28.2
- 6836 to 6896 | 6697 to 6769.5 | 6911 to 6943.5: 1.20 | 27.3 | 26.8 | 27.3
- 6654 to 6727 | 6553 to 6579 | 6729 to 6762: 1.70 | 28.2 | 26.9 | 27.2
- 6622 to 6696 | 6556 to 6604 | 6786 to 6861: 3.75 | 28.5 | 26.5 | 26.8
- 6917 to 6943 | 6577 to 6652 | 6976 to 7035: 0.76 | 27.7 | 27.1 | 27.9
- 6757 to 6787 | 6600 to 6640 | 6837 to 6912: 0.91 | 27.3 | 26.3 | 27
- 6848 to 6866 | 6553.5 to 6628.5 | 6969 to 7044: 1.11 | 28.2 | 26.5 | 28.2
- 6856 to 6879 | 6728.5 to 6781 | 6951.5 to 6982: 1.24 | 26.8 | 26.4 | 28.9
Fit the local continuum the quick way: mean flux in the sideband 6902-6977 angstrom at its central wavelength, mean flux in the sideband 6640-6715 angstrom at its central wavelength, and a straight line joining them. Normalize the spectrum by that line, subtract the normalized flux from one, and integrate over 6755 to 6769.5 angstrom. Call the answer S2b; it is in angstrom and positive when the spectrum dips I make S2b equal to 0.8 angstrom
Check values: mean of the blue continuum 26.6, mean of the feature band 25.8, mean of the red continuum 28.4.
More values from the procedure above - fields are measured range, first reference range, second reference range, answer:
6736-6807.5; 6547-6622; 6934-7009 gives 3.5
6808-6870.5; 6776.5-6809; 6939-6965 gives 4.2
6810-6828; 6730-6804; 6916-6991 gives 1.1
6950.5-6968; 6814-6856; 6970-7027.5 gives -0.6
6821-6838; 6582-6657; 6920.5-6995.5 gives 0.9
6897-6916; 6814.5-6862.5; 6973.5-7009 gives -0.4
